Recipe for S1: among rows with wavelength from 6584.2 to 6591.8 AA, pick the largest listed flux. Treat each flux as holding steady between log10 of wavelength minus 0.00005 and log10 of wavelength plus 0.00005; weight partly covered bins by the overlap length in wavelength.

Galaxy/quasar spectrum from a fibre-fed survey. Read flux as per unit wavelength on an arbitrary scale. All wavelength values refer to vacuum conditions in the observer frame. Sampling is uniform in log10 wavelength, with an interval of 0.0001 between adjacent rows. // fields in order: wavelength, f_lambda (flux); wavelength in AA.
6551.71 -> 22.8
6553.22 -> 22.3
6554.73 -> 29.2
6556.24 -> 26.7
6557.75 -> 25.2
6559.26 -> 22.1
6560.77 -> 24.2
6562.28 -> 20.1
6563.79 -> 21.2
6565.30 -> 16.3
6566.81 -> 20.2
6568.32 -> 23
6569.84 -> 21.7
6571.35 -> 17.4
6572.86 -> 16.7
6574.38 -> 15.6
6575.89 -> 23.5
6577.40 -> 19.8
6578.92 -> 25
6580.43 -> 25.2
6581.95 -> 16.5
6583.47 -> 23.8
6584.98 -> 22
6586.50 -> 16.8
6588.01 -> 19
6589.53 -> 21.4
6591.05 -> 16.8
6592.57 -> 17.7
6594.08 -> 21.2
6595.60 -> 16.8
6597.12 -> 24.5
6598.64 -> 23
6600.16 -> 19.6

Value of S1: 22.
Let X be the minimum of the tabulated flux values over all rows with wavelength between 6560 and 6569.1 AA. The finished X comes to 16.3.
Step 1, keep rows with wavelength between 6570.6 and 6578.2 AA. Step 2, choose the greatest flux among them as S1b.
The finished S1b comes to 23.5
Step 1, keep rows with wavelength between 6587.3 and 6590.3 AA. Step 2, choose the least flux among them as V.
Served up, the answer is 19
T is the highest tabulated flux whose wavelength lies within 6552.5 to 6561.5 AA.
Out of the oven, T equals 29.2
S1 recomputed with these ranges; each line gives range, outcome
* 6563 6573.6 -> 23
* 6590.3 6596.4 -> 21.2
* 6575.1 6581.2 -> 25.2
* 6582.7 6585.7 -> 23.8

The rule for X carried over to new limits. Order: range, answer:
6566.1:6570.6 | 20.2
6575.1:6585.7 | 16.5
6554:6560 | 22.1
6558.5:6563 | 20.1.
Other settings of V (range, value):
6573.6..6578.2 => 15.6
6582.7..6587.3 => 16.8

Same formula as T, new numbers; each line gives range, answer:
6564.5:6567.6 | 20.2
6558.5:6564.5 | 24.2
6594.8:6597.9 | 24.5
